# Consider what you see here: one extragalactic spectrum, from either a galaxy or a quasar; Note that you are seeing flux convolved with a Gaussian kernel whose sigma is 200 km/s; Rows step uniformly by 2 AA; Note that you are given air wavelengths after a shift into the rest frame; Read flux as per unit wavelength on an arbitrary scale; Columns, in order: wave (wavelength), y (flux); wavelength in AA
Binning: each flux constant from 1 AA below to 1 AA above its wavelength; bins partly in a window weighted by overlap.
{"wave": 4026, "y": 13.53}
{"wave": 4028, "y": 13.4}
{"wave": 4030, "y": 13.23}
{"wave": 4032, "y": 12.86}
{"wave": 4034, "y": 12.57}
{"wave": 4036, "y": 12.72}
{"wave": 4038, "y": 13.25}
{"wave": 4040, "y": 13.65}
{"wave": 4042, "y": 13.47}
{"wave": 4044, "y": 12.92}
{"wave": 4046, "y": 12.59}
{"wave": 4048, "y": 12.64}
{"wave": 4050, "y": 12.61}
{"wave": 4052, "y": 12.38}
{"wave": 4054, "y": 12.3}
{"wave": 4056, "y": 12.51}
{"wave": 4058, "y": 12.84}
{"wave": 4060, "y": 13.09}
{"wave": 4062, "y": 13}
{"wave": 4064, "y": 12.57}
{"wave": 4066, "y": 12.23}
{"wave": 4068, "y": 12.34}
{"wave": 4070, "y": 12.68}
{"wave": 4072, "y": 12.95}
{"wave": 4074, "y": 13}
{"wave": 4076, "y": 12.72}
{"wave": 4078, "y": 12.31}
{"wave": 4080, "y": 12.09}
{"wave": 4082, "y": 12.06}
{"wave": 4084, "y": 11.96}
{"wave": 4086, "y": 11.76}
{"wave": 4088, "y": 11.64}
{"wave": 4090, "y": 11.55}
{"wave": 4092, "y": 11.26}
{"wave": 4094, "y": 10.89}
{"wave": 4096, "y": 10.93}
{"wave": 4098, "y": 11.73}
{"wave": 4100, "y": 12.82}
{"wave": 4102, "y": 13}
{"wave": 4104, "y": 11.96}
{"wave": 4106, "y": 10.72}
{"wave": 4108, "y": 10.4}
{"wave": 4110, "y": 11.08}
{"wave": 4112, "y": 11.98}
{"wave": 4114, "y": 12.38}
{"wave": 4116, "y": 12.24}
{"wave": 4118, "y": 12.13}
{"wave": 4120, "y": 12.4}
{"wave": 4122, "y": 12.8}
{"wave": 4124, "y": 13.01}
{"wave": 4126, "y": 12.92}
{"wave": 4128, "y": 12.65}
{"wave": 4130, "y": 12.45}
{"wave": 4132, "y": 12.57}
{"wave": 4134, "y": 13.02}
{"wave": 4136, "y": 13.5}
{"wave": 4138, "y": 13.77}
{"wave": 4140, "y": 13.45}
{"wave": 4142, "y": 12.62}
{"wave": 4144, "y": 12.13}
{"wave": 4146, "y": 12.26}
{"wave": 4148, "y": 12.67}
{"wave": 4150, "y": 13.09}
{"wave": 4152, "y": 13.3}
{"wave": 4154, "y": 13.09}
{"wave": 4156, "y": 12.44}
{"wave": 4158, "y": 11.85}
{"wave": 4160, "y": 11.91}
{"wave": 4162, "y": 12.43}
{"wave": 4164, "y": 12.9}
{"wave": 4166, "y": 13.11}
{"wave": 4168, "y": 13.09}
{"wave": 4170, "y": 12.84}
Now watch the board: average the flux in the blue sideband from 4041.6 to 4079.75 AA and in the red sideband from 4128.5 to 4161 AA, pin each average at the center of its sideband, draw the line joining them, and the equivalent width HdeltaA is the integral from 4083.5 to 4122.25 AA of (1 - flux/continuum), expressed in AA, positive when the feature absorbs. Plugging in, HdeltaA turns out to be 2.90 AA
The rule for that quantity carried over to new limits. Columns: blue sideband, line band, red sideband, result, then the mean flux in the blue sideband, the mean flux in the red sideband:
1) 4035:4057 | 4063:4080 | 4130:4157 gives 0.4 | 12.8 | 12.9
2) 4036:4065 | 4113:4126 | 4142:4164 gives 0.1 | 12.8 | 12.5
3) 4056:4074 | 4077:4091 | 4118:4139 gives 0.9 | 12.7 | 12.9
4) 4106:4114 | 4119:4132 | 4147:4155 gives -0.8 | 11.3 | 13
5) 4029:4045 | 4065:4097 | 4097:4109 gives 0.5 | 13.1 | 11.8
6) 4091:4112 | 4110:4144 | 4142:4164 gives -1.9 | 11.5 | 12.5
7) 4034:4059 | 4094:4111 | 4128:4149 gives 1.7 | 12.8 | 12.8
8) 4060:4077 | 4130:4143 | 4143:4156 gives -0.4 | 12.7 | 12.7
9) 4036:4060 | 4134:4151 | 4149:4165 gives -0.4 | 12.8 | 12.6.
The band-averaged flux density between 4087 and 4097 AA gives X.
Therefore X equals 11.3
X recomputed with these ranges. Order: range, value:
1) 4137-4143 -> 13.3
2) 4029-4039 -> 12.9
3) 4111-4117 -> 12.2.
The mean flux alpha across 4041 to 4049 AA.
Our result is 12.9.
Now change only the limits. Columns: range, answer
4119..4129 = 12.8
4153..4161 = 12.3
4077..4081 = 12.2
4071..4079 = 12.7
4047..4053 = 12.5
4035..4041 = 13.2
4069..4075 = 12.9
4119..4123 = 12.6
